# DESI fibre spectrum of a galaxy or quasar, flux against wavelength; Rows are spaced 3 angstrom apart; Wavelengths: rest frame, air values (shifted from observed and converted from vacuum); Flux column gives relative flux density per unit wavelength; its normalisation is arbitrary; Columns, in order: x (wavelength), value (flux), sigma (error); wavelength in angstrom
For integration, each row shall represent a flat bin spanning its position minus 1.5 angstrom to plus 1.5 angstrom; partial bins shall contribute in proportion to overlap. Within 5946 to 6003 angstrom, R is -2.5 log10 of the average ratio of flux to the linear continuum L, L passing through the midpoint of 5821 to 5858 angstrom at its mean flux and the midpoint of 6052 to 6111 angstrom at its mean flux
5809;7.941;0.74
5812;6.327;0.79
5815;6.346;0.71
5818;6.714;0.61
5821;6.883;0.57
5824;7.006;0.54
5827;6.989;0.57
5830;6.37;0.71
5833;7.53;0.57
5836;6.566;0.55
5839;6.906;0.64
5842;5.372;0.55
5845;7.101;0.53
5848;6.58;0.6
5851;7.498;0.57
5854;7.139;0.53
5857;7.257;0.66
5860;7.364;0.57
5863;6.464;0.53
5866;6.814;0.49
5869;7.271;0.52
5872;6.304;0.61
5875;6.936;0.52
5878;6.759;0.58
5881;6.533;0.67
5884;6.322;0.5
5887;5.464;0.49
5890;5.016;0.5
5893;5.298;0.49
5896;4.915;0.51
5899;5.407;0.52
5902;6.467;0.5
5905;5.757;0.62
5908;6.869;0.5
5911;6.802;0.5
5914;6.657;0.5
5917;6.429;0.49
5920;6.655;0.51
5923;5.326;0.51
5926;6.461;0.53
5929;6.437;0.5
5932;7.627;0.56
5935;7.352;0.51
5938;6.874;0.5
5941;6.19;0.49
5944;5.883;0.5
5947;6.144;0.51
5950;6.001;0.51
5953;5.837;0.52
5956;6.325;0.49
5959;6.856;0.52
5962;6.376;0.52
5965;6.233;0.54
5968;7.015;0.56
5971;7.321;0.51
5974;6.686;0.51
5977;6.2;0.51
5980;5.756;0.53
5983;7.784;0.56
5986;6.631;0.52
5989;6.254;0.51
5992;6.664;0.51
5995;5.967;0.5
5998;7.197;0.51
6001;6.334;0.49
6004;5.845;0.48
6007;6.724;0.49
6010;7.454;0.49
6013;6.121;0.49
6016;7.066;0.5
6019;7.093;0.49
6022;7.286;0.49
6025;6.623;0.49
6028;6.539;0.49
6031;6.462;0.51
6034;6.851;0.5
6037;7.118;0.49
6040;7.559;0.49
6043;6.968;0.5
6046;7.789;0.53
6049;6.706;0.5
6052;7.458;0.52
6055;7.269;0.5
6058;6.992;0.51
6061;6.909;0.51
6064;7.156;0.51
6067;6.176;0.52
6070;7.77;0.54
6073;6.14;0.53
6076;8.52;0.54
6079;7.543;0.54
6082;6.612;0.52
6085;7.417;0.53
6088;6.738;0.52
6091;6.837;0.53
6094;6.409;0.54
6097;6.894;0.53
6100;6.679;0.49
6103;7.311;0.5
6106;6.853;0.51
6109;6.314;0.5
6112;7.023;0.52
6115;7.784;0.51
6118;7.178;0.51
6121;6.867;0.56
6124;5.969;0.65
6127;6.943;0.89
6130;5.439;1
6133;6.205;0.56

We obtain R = 0.07 mag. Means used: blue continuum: 6.86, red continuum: 6.99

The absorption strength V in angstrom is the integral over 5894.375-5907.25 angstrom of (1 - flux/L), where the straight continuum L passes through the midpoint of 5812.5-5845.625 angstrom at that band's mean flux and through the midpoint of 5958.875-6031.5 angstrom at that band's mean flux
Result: 1.87 angstrom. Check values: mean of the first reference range 6.69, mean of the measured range 5.71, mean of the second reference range 6.66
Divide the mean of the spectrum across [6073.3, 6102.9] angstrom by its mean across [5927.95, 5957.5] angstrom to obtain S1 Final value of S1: 1.09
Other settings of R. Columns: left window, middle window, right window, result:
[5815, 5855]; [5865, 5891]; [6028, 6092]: 0.07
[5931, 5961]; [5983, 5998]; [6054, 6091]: 0.02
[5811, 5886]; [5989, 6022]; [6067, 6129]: 0.04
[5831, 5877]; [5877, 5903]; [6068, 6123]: 0.19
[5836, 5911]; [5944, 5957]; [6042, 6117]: 0.10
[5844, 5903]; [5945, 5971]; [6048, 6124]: 0.04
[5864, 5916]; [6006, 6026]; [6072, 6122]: -0.03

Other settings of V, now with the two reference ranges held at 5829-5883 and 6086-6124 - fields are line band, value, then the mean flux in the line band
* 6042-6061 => -0.87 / 7.18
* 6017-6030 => -0.03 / 6.88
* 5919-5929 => 0.98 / 6.17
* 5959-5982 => 0.95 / 6.56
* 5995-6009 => 0.72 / 6.5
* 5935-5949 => 0.94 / 6.38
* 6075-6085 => -0.90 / 7.49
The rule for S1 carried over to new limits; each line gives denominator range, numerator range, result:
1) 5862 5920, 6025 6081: 1.14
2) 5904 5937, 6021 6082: 1.07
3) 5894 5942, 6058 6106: 1.10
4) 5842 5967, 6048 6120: 1.09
